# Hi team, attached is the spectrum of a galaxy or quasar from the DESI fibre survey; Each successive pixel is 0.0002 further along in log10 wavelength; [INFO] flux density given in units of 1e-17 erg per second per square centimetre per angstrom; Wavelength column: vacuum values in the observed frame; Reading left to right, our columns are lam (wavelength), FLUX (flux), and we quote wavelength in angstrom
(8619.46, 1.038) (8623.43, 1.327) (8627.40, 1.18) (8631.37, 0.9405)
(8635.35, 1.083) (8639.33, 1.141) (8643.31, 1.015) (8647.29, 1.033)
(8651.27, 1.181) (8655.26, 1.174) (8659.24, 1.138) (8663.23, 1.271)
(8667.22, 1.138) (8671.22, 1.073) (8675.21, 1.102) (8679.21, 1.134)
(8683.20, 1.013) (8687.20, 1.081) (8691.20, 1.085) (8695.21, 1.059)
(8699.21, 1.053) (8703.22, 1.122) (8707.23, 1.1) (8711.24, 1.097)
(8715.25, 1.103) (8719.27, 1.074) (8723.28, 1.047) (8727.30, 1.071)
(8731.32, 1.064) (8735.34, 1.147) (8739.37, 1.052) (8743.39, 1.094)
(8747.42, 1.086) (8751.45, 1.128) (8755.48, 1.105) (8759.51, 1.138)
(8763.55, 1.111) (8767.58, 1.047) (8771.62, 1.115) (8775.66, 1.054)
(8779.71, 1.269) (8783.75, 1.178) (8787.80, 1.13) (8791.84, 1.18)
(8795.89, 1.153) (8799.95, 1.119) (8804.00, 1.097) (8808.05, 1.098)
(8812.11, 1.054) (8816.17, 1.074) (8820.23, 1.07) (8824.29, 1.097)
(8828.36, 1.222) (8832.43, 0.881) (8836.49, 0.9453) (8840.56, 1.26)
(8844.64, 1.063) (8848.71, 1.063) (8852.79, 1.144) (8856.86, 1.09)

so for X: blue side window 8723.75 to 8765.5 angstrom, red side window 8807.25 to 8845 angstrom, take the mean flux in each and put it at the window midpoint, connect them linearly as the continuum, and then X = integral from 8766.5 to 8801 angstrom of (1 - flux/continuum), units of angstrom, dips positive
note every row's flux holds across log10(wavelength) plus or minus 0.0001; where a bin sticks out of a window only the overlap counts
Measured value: -1.7 angstrom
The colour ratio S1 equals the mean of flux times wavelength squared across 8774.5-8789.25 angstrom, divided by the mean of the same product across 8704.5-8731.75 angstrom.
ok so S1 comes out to 1.1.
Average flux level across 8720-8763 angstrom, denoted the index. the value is 1.09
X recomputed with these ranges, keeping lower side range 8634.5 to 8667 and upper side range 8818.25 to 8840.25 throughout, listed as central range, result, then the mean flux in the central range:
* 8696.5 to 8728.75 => 0.7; 1.08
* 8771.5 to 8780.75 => -0.5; 1.14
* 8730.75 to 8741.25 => 0.1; 1.09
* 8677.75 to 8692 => 0.5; 1.08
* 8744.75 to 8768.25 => -0.3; 1.11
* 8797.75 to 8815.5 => -0.4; 1.09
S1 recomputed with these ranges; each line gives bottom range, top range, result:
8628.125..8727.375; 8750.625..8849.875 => 1.04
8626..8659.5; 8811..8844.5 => 1.02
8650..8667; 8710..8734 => 0.92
